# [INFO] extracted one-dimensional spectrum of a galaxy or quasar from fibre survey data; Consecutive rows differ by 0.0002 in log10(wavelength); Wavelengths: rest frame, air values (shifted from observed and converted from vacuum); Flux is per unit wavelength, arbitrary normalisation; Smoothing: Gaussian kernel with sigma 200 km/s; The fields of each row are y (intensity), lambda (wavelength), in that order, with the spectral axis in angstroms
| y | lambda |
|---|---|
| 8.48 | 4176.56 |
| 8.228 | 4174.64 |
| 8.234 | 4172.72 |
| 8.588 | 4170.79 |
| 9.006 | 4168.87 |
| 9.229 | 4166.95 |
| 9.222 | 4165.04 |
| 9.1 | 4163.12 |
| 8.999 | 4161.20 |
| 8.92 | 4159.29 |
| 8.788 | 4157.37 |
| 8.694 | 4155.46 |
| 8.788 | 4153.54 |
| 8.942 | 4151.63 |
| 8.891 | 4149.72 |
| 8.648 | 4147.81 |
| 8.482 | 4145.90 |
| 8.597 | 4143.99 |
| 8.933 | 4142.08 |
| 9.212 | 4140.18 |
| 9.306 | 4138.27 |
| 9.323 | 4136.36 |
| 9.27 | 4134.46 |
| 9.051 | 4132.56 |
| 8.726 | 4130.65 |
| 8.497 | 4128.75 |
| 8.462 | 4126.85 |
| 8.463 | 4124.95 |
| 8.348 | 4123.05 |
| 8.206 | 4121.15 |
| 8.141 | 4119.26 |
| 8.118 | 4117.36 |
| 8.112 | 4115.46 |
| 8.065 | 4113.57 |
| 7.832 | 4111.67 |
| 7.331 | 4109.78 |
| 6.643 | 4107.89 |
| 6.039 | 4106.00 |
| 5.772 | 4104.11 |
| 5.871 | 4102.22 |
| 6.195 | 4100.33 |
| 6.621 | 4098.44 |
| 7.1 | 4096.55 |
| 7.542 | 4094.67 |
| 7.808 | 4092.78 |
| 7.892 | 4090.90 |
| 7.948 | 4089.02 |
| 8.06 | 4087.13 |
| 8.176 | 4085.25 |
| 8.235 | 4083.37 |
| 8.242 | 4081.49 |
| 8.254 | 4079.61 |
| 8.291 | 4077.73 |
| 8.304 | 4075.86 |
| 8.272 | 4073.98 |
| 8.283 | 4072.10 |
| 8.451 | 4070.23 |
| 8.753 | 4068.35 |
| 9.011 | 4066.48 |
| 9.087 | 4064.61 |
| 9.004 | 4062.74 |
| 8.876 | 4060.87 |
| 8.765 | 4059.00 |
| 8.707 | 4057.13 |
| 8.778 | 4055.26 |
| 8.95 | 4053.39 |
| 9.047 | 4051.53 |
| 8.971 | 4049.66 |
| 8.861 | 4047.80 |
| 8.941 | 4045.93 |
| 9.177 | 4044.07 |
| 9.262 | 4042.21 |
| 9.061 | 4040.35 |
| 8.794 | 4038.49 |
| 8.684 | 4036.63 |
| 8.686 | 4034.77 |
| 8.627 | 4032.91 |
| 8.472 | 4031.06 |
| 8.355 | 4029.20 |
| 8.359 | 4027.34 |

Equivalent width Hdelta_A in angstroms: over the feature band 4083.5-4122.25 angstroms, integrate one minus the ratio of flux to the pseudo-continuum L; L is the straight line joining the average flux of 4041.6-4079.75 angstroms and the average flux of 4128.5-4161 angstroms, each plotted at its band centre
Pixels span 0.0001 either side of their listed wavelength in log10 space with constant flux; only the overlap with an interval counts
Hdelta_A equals 6.3 angstroms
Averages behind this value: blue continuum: 8.77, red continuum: 8.9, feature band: 7.4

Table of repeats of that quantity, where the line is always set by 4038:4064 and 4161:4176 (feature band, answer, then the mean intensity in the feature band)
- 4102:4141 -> 3.5 angstroms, 8.08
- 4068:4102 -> 4.0 angstroms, 7.85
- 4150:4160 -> 0.0 angstroms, 8.82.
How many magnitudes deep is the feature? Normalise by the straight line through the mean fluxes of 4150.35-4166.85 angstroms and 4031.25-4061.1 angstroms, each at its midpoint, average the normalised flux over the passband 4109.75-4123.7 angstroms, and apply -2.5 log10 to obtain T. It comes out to 0.111 mag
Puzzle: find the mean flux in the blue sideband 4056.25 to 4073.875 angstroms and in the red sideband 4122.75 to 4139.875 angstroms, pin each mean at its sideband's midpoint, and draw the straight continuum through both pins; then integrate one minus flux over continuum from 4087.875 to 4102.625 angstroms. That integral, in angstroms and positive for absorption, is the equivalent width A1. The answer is 2.7 angstroms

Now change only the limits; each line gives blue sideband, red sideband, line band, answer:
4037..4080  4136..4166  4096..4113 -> 4.3 angstroms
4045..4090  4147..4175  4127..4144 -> -0.4 angstroms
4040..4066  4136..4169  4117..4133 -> 0.9 angstroms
